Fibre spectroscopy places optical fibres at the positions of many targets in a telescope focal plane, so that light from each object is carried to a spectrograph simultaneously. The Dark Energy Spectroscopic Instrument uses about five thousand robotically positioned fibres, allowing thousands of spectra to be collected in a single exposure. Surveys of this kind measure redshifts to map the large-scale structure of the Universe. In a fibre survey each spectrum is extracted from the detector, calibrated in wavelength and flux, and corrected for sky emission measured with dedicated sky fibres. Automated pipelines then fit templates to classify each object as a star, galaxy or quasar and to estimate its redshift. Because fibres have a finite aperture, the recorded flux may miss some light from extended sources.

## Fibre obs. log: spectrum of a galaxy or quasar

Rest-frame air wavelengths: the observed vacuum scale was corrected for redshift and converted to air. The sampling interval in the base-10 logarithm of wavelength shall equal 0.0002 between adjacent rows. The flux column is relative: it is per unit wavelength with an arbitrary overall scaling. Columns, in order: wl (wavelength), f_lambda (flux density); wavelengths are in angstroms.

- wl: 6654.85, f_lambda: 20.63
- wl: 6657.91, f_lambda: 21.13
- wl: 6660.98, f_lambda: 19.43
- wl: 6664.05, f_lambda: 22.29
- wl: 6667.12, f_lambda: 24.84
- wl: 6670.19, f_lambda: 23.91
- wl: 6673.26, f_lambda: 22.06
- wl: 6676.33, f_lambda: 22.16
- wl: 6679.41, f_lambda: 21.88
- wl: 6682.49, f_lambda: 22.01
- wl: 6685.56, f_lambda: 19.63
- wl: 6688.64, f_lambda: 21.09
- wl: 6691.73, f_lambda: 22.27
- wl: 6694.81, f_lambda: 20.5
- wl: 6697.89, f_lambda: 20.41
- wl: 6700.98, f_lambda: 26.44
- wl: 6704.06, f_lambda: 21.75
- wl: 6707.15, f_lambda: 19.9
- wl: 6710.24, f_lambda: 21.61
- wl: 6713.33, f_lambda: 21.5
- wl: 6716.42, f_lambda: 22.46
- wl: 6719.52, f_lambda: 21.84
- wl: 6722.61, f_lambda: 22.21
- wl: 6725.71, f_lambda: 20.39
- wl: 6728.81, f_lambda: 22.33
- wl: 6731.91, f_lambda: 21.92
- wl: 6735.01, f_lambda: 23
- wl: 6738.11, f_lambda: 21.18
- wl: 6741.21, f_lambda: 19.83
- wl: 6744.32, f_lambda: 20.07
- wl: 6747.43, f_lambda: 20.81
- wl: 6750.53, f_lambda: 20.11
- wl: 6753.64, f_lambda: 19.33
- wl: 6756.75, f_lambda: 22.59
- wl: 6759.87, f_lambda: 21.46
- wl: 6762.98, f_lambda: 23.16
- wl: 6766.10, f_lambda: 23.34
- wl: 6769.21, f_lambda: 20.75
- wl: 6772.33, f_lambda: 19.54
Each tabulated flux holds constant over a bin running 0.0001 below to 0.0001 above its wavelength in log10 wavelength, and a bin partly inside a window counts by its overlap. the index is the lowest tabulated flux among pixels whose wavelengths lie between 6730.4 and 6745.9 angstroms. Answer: 19.83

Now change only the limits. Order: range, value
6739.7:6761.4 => 19.33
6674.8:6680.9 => 21.88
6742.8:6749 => 20.07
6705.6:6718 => 19.9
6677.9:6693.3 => 19.63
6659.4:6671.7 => 19.43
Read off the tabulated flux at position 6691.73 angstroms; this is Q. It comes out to 22.27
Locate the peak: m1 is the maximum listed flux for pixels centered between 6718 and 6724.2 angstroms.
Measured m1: 22.21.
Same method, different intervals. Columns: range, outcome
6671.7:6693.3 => 22.27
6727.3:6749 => 23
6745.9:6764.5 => 23.16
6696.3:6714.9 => 26.44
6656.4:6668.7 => 24.84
